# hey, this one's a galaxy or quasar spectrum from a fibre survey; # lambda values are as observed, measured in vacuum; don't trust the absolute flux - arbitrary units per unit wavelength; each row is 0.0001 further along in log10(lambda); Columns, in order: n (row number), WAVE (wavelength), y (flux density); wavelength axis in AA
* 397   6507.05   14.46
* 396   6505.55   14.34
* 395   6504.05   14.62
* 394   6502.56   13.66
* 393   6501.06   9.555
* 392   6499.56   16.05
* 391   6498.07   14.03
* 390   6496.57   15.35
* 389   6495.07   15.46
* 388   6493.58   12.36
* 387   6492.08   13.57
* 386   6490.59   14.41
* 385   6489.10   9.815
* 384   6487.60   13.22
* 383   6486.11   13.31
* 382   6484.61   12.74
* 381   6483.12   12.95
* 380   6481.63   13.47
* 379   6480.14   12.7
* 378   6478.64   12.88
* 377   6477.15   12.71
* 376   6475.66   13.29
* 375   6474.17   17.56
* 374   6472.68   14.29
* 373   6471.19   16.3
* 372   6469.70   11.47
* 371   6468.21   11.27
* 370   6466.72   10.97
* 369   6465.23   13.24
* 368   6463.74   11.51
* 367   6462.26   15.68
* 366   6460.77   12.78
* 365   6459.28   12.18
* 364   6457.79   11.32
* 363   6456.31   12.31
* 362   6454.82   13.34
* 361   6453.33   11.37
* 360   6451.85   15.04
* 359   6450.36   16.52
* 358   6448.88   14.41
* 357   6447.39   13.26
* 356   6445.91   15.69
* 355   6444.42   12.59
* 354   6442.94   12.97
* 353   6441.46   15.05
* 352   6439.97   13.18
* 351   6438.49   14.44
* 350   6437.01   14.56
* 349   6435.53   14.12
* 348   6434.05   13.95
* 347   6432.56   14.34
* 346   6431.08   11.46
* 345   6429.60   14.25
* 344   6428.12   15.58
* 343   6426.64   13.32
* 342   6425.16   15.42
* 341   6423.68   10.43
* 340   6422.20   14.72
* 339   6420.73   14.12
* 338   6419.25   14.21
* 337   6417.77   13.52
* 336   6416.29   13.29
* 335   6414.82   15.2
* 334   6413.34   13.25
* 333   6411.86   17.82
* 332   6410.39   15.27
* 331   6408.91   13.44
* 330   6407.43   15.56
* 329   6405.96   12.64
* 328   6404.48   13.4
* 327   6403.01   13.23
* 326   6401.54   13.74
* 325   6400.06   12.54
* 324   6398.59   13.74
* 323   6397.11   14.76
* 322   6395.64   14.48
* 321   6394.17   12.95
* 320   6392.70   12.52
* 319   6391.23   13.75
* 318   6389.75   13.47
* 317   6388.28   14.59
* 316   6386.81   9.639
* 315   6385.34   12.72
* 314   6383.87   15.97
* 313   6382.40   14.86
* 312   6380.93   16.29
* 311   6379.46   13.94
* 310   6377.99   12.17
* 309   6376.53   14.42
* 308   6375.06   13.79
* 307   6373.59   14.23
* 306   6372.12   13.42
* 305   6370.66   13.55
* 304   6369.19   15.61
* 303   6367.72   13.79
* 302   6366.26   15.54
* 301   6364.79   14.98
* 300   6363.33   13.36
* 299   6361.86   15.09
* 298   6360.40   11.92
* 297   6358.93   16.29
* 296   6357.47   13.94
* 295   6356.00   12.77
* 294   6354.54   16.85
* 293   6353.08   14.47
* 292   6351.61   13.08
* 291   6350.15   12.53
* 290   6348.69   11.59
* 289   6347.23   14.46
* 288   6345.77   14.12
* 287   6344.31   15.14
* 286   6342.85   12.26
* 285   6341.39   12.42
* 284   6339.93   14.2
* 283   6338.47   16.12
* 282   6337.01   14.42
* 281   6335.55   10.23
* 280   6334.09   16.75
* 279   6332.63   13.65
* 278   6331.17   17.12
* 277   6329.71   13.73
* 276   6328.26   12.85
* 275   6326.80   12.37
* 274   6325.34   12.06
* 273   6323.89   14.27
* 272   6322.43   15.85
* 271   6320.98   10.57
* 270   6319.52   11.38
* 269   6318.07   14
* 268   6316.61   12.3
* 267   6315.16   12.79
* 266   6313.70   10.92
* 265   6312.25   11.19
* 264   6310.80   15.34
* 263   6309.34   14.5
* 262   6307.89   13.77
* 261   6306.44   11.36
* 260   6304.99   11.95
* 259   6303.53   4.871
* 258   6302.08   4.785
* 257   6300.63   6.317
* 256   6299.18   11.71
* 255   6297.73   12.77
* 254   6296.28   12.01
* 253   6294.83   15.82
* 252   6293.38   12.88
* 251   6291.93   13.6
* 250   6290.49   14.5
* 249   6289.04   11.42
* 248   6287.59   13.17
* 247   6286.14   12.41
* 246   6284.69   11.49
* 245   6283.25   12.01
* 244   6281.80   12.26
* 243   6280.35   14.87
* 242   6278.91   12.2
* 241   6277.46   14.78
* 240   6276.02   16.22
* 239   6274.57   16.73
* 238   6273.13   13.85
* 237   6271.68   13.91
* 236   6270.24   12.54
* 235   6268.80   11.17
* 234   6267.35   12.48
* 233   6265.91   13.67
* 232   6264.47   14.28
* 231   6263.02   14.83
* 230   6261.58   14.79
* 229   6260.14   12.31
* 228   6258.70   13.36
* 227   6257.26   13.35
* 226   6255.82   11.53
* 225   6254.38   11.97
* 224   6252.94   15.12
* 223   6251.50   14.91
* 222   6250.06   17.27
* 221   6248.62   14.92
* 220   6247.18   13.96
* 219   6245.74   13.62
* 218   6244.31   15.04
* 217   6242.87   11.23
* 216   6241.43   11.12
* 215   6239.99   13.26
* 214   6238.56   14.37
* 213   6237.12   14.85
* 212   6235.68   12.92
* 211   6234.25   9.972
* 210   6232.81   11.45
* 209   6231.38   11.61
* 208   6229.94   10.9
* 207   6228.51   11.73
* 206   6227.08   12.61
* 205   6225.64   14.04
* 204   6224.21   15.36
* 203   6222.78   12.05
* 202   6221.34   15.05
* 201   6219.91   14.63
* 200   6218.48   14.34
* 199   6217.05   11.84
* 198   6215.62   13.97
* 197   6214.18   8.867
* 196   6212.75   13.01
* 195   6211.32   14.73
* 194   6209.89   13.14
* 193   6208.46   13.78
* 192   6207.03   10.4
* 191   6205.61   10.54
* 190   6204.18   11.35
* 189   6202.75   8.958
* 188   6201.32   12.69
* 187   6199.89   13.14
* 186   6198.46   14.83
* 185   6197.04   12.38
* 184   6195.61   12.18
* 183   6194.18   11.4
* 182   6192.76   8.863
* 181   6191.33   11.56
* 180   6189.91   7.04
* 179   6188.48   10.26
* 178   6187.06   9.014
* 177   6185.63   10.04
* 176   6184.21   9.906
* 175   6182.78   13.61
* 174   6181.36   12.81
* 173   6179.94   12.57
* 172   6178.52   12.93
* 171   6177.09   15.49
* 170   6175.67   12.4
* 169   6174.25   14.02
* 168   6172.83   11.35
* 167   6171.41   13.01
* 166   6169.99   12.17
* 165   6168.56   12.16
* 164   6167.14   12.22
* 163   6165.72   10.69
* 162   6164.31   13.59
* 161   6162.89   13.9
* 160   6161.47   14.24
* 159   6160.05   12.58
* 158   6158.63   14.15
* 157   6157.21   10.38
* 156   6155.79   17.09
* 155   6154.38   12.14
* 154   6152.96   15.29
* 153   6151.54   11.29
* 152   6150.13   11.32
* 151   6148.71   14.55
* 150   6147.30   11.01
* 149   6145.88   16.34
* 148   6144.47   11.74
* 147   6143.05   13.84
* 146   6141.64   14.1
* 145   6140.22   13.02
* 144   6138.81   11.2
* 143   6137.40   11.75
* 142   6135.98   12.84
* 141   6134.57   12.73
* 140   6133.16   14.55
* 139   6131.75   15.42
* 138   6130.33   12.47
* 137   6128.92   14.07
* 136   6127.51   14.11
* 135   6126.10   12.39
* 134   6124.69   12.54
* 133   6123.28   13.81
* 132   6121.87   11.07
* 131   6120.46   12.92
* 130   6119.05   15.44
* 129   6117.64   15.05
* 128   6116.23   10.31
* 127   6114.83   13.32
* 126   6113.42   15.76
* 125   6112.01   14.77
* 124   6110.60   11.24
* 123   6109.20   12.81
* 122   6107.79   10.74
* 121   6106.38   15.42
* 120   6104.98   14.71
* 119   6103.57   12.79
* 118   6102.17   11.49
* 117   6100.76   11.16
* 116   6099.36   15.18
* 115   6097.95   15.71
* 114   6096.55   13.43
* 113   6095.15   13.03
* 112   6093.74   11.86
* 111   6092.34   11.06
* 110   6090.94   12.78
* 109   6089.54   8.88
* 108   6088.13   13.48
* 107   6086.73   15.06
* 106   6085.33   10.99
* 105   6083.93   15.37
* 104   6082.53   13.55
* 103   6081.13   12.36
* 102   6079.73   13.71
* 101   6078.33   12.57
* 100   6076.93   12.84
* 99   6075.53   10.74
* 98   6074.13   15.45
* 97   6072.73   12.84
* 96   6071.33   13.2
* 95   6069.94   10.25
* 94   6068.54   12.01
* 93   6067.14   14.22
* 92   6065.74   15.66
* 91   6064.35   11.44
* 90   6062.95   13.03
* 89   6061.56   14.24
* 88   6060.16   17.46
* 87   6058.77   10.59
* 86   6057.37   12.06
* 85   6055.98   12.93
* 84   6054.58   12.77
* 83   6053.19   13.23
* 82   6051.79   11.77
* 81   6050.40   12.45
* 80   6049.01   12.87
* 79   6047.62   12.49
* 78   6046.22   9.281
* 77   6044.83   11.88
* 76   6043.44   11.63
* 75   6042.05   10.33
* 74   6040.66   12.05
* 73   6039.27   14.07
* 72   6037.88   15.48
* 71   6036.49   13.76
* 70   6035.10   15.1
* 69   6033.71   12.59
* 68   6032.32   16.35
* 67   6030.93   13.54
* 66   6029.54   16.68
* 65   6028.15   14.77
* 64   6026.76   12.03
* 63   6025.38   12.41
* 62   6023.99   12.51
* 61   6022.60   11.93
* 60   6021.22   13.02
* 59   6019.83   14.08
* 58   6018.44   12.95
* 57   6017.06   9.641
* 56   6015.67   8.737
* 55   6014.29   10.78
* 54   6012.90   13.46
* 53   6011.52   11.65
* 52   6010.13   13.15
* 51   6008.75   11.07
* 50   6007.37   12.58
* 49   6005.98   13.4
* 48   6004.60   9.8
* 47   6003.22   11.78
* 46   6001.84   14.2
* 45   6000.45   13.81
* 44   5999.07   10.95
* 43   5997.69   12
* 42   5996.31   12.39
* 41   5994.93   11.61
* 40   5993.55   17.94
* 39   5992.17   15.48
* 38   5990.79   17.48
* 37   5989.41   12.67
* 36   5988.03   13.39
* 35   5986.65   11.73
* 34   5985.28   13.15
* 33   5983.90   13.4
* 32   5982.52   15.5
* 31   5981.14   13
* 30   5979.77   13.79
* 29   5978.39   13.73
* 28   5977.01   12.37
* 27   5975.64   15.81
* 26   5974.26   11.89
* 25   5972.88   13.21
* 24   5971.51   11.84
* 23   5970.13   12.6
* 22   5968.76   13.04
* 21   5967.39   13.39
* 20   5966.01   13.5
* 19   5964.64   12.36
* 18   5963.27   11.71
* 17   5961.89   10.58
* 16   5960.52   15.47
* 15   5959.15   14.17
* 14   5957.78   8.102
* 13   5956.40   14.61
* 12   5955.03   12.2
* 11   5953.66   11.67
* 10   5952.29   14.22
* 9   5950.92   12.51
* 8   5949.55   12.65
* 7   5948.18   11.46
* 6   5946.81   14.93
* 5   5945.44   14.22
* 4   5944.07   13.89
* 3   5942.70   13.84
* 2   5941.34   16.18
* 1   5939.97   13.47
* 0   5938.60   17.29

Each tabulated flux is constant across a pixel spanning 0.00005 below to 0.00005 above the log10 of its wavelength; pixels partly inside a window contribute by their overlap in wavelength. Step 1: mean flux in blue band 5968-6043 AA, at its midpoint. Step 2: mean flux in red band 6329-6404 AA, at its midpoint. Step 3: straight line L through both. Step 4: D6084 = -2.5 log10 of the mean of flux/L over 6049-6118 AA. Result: 0.02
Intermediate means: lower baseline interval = 13.1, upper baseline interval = 13.9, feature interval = 13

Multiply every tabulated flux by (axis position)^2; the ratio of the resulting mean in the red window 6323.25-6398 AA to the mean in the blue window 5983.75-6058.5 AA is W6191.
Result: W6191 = 1.2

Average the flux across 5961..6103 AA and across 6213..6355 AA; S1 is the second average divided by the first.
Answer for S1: 1.01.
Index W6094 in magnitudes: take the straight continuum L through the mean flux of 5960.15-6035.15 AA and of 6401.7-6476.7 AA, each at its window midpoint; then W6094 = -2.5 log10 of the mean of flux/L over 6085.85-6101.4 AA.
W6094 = 0.03 mag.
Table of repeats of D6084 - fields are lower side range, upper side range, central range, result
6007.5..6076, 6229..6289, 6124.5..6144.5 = -0.014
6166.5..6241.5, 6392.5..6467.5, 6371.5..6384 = -0.070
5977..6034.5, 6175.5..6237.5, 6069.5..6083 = -0.005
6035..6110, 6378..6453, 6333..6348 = -0.021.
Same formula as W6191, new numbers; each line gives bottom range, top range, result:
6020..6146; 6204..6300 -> 1.06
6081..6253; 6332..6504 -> 1.16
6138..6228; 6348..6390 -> 1.18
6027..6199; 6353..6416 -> 1.19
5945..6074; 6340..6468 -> 1.21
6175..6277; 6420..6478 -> 1.14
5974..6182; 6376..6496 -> 1.17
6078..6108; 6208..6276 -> 1.08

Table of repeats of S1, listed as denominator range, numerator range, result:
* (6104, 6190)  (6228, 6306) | 0.99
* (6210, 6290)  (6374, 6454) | 1.05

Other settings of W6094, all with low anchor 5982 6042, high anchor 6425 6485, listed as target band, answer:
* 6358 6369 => -0.079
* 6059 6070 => -0.036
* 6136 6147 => 0.017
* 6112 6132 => -0.021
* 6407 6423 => -0.080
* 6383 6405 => 0.004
